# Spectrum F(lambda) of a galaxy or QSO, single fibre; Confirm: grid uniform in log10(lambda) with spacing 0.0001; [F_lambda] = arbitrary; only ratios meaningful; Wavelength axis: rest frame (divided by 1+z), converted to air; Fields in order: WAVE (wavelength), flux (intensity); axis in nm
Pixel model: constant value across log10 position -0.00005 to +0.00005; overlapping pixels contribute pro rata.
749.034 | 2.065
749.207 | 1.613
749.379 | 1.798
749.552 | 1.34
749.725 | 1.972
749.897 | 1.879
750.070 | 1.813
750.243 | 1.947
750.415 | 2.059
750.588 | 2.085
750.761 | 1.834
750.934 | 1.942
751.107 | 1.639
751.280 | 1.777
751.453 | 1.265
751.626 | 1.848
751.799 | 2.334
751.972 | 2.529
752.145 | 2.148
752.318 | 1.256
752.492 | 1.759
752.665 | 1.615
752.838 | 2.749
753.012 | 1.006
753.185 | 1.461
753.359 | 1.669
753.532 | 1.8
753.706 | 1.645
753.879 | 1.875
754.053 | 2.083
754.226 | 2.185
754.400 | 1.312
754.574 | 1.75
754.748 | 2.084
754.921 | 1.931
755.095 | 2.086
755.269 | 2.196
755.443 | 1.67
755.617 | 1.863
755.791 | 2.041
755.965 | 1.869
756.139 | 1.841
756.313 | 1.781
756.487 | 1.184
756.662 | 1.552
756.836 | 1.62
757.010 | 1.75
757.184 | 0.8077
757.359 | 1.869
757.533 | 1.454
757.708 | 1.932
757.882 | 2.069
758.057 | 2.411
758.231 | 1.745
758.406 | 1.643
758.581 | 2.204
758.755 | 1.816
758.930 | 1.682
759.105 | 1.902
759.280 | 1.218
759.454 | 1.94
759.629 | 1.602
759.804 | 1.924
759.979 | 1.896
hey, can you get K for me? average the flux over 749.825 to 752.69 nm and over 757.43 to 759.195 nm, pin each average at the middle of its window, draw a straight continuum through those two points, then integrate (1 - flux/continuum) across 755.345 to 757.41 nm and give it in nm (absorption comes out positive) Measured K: 0.25 nm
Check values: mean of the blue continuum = 1.87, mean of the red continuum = 1.88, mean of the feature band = 1.65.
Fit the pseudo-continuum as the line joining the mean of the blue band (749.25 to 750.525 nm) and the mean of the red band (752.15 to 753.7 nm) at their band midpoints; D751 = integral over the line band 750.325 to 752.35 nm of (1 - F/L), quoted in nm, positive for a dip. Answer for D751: -0.17 nm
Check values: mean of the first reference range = 1.83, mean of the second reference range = 1.69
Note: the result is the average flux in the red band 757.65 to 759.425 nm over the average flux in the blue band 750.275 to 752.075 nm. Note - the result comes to 0.96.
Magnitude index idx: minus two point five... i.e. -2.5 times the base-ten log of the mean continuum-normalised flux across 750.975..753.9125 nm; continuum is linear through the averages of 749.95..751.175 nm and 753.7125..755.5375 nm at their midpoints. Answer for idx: 0.07 mag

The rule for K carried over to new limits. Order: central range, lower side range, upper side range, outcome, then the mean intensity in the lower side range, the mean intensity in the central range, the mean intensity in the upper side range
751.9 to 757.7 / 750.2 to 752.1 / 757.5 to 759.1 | 0.45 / 1.94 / 1.77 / 1.9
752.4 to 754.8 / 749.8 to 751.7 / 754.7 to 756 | 0.17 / 1.83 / 1.78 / 1.97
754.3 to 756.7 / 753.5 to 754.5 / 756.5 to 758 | -0.11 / 1.82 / 1.8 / 1.62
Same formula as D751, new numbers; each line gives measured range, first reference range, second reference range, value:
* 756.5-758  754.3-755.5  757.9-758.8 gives 0.25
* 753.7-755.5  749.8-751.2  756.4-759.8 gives -0.11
